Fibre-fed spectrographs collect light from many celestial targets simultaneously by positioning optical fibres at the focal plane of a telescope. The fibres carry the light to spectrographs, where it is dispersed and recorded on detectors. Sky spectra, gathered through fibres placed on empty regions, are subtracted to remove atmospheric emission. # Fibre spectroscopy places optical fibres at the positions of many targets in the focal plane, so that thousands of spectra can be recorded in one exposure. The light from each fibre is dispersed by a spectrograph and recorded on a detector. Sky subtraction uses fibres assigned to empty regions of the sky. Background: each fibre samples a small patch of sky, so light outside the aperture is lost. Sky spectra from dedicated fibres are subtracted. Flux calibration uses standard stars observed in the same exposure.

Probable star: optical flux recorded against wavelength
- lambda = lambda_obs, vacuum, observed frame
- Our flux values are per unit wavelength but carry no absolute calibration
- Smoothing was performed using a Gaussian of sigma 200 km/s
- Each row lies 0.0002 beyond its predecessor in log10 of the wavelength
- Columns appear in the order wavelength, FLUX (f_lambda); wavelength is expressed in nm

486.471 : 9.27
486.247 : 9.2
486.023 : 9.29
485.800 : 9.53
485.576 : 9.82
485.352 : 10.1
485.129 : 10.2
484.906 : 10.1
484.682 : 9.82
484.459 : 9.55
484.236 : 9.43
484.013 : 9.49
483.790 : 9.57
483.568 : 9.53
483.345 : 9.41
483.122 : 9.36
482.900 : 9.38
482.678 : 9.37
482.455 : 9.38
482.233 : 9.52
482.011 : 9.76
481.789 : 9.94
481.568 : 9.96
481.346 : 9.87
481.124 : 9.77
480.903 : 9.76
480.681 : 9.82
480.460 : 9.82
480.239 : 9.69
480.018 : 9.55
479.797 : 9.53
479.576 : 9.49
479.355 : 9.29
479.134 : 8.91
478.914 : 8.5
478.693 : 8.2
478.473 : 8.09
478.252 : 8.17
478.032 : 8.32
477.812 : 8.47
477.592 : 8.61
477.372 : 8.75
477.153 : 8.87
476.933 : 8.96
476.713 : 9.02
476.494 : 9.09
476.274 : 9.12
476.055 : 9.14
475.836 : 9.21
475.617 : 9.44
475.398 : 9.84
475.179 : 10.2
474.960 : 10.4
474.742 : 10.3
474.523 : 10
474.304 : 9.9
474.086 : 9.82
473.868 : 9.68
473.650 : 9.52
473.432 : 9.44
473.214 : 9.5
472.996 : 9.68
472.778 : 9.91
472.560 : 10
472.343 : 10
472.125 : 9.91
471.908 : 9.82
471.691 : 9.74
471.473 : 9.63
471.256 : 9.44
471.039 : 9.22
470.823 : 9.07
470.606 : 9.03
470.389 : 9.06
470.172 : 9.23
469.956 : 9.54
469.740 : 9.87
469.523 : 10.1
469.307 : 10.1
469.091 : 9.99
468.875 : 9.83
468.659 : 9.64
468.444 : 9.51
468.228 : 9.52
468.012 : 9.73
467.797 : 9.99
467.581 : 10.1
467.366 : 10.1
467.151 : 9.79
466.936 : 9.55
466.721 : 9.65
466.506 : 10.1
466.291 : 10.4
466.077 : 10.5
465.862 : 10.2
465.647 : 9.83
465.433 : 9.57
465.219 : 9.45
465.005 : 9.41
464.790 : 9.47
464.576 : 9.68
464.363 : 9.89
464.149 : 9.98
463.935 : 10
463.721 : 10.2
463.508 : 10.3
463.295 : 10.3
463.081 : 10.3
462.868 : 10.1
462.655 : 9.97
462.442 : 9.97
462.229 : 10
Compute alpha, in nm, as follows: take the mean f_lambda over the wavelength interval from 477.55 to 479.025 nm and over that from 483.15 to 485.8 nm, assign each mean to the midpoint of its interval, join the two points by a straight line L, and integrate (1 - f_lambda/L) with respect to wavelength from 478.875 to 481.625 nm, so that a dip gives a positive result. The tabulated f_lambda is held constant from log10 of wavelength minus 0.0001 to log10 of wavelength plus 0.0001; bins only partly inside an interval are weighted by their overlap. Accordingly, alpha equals -0.25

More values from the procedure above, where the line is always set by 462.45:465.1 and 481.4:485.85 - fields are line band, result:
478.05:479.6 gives 0.18 nm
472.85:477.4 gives 0.12 nm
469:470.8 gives 0.05 nm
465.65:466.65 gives -0.03 nm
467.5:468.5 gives 0.01 nm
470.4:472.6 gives 0.07 nm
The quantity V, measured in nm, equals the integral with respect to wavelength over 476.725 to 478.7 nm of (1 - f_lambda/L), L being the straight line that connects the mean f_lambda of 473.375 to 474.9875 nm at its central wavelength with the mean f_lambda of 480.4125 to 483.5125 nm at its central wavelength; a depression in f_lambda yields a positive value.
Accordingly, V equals 0.25 nm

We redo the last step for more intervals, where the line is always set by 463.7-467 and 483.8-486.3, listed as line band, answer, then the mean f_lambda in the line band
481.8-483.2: 0.03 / 9.5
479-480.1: 0.05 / 9.33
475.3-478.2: 0.24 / 8.97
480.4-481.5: -0.01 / 9.81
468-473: 0.09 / 9.65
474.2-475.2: -0.04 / 10.2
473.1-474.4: 0.02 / 9.65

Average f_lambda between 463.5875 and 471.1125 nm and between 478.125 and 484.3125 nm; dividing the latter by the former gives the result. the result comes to 0.96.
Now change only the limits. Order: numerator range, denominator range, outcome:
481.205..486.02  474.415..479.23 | 1.07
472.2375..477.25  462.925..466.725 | 0.96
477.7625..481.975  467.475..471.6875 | 0.96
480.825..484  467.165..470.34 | 0.98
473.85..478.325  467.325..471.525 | 0.97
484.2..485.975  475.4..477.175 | 1.07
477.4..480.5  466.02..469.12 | 0.90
